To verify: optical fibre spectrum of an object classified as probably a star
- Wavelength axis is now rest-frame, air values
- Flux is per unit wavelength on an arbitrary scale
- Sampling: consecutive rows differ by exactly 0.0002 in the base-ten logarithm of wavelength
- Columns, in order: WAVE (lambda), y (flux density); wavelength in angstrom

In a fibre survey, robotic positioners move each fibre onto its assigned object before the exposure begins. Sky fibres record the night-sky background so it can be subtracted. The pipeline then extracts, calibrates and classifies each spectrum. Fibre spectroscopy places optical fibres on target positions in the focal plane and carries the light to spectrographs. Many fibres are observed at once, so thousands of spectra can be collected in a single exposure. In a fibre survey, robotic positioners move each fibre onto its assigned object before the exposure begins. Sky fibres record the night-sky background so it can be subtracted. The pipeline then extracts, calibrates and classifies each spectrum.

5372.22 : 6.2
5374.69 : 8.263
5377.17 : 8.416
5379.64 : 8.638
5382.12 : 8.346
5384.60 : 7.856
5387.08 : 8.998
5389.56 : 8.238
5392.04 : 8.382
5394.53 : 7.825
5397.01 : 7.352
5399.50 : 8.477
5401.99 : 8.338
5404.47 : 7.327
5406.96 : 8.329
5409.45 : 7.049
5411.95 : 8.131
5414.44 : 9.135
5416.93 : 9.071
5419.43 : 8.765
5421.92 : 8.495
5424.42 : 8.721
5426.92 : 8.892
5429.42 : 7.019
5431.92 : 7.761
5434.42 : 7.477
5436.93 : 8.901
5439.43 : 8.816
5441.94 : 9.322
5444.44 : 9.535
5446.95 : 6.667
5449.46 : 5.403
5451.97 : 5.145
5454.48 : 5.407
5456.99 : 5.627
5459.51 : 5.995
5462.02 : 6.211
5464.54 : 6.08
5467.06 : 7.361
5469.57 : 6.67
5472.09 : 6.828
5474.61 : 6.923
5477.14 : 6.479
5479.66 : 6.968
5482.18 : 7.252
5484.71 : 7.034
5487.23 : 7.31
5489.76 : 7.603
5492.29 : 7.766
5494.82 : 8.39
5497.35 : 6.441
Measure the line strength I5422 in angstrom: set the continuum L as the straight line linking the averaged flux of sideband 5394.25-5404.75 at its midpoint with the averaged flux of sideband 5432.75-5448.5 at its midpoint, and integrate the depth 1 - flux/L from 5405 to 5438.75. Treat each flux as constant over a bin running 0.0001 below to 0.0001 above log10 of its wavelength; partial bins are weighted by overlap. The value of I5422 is -0.45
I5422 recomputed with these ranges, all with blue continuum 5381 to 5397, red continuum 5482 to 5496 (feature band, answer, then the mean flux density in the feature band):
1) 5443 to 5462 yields 3.7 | 6.28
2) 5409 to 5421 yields -0.7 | 8.52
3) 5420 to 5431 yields -0.4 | 8.3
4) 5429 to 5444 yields -0.9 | 8.36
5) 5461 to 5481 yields 2.6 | 6.7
